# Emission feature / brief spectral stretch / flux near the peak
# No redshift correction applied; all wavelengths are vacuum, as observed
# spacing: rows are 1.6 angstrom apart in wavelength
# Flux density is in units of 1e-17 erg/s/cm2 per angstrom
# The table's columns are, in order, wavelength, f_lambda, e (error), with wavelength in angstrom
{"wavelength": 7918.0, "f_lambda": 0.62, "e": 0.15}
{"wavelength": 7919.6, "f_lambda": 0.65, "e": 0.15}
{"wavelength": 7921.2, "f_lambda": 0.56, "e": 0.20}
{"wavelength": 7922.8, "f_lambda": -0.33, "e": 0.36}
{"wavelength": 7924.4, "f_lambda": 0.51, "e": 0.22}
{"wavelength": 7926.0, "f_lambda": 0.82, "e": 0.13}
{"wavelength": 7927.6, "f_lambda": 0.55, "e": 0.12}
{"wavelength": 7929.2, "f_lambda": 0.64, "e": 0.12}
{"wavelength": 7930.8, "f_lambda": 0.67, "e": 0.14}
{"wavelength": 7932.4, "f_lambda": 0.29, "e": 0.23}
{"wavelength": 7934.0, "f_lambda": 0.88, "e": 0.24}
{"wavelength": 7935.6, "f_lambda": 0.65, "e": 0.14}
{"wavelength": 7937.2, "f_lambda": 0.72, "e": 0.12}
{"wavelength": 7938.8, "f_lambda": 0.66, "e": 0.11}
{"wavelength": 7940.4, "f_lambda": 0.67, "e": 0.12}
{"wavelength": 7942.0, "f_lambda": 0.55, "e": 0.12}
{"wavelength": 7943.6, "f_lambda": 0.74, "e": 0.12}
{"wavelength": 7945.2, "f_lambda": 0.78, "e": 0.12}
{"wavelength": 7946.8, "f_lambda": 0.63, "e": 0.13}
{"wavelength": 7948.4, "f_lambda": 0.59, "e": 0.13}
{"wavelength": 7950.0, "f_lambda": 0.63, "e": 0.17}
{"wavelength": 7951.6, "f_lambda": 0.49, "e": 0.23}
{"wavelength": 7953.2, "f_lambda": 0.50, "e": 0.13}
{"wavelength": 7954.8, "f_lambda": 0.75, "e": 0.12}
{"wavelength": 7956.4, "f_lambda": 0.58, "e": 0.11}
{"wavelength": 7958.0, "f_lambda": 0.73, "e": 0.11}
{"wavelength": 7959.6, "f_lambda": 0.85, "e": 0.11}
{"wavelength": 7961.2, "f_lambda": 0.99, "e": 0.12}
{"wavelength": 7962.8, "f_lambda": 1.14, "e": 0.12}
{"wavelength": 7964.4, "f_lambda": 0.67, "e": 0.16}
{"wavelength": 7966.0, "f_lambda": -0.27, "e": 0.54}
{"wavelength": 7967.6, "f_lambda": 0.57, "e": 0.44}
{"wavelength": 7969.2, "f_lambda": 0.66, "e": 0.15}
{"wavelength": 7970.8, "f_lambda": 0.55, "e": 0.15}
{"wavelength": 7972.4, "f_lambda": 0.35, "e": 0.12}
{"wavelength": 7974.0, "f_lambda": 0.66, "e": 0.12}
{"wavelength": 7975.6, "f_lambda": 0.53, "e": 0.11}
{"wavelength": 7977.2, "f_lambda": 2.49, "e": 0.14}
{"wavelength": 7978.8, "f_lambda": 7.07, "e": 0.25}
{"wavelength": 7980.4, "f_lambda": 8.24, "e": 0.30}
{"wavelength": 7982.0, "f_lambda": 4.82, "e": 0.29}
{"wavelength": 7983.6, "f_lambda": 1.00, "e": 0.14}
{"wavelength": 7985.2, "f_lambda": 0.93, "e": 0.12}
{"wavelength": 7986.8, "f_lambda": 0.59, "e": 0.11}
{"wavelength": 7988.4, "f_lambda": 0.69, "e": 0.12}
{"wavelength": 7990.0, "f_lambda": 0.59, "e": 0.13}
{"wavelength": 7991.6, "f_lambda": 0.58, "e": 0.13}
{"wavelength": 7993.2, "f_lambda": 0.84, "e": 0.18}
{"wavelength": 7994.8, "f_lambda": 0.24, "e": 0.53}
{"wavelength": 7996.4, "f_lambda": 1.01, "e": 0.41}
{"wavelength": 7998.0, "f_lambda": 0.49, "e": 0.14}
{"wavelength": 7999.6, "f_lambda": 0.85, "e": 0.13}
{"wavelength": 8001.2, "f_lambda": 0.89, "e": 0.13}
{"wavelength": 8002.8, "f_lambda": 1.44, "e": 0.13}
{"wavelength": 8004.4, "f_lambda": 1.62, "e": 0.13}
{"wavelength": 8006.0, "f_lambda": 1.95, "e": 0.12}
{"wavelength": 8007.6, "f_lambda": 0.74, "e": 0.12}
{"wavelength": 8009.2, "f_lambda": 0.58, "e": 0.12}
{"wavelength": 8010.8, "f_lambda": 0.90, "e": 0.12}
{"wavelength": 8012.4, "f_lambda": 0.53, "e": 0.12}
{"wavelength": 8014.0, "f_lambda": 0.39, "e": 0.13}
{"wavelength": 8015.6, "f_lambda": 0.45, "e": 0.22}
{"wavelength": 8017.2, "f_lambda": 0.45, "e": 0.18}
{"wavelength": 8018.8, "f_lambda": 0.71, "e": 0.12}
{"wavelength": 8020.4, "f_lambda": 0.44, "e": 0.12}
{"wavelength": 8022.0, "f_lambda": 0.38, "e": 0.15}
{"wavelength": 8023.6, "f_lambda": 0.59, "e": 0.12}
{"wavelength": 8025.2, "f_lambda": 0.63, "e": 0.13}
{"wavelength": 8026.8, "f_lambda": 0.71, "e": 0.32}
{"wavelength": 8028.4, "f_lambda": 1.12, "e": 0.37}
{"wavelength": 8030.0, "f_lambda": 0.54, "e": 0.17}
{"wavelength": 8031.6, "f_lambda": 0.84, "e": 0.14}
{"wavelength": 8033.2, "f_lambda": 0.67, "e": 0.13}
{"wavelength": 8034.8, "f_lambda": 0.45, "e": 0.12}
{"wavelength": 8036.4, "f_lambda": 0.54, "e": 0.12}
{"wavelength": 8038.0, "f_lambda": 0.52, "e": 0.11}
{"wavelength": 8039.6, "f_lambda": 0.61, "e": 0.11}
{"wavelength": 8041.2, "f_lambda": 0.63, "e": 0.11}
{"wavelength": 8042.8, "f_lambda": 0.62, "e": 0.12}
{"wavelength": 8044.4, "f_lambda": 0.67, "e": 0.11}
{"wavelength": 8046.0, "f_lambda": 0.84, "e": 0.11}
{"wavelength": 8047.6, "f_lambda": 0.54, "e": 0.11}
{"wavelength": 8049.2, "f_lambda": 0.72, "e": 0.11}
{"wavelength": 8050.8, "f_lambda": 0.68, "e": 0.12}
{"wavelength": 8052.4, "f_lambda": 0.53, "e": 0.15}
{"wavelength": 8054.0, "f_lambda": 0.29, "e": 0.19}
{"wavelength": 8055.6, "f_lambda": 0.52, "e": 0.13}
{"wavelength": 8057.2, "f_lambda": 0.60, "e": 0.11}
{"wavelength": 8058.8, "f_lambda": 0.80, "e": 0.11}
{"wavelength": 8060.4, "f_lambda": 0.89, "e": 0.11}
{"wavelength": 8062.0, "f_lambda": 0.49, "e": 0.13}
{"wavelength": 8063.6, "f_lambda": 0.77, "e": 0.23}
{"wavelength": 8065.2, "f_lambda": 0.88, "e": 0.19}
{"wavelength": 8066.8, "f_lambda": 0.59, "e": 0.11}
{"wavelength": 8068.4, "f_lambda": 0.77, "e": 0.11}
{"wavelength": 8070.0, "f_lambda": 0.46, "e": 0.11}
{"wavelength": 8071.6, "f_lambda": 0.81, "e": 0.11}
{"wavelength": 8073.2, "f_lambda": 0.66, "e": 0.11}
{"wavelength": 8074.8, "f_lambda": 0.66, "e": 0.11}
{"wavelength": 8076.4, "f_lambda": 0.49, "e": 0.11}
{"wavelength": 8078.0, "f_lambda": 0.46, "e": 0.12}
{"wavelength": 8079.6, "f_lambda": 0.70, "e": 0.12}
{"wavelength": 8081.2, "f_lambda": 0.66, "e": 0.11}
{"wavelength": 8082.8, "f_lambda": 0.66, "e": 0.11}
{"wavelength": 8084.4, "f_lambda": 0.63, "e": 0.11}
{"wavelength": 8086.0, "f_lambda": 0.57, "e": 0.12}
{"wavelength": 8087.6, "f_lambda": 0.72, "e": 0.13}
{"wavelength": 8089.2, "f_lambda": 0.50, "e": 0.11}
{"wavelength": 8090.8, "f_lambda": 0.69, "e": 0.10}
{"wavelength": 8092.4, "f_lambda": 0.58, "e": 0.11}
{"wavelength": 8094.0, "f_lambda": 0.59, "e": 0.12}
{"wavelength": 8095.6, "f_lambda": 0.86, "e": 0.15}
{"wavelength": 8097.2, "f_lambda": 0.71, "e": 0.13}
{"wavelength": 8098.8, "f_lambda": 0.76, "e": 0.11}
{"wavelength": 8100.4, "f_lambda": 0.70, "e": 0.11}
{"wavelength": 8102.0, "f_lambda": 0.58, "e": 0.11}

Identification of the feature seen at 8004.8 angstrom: [N II]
